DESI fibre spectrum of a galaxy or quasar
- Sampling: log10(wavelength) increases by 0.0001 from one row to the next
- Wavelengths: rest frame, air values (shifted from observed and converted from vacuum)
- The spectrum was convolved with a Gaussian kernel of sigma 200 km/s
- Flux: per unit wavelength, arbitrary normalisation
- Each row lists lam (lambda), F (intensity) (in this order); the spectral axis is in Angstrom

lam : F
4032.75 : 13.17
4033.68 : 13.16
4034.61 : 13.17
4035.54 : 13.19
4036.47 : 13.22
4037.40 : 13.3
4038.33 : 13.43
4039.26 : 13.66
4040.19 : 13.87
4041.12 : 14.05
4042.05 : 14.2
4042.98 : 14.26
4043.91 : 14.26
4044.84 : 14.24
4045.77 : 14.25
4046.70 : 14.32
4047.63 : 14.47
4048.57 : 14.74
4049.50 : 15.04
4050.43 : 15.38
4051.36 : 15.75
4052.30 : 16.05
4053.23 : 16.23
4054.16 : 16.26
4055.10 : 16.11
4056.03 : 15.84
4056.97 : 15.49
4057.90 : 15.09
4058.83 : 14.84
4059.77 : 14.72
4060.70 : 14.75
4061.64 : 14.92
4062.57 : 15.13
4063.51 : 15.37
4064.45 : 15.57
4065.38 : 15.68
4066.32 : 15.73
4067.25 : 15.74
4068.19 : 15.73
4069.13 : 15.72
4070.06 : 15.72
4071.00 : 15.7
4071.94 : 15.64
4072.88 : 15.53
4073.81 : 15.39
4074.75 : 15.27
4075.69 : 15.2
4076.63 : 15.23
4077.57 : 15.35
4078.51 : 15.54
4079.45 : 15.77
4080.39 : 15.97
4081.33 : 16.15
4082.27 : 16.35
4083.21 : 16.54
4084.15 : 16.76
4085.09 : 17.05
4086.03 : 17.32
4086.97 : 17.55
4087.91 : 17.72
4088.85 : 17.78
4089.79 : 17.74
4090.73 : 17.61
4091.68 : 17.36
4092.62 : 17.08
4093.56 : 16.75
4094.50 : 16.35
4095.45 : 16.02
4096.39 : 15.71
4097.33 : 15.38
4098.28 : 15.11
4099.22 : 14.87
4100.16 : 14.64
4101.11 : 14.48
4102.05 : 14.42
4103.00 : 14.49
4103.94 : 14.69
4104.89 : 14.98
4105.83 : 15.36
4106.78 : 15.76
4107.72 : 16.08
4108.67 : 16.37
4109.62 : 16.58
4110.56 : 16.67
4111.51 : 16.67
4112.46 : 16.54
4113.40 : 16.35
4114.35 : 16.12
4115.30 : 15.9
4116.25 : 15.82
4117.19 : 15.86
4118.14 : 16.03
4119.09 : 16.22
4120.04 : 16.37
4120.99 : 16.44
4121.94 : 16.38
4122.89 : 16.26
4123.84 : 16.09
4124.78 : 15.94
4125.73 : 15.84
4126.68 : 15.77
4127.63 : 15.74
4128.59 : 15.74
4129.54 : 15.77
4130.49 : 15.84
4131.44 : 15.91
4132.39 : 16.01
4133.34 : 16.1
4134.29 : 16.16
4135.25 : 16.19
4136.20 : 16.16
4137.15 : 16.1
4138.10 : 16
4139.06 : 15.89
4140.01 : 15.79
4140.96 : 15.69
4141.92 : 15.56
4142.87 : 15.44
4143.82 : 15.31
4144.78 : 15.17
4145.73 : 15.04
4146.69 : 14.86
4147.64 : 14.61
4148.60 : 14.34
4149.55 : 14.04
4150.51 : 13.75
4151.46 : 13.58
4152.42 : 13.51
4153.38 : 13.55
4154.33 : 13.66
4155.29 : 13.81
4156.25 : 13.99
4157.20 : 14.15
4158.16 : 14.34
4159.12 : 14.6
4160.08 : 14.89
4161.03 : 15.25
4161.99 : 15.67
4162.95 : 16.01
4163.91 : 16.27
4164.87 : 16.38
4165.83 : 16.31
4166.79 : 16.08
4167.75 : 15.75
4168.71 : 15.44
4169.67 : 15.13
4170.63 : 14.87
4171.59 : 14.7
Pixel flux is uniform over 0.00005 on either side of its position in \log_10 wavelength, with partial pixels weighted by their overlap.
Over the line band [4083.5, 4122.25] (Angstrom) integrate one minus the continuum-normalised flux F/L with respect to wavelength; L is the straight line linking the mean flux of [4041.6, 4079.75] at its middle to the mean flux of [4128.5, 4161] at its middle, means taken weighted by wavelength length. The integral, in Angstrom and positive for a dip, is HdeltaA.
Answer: -2.6 Angstrom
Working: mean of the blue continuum 15.3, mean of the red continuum 15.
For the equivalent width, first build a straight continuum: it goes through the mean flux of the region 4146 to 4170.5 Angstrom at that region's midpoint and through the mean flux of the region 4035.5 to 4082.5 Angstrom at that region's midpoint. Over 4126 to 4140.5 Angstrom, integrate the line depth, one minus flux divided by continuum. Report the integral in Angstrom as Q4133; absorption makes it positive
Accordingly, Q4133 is -1.04 Angstrom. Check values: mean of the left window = 15.1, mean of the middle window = 15.9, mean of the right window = 14.8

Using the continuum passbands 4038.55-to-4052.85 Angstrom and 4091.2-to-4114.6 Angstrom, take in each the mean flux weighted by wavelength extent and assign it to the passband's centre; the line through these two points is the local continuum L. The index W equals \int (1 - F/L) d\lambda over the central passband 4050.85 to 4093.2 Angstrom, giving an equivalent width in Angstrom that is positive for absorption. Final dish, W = -2.4 Angstrom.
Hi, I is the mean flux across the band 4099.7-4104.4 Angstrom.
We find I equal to 14.5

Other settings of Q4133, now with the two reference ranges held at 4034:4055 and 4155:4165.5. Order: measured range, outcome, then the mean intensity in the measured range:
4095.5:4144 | -3.10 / 15.8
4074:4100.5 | -2.91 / 16.3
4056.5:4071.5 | -0.84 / 15.4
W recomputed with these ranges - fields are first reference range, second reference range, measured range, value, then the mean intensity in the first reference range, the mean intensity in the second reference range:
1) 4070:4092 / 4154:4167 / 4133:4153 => 0.2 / 16.3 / 15.1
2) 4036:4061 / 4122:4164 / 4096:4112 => -0.4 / 14.7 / 15.2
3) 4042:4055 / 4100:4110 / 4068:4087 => -1.0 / 15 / 15.3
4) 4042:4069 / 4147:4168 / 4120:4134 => -1.1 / 15.2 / 14.7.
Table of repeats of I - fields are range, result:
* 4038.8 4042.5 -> 13.9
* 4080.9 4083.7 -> 16.4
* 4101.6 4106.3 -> 14.8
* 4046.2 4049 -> 14.5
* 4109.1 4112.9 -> 16.6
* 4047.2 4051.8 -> 15.1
